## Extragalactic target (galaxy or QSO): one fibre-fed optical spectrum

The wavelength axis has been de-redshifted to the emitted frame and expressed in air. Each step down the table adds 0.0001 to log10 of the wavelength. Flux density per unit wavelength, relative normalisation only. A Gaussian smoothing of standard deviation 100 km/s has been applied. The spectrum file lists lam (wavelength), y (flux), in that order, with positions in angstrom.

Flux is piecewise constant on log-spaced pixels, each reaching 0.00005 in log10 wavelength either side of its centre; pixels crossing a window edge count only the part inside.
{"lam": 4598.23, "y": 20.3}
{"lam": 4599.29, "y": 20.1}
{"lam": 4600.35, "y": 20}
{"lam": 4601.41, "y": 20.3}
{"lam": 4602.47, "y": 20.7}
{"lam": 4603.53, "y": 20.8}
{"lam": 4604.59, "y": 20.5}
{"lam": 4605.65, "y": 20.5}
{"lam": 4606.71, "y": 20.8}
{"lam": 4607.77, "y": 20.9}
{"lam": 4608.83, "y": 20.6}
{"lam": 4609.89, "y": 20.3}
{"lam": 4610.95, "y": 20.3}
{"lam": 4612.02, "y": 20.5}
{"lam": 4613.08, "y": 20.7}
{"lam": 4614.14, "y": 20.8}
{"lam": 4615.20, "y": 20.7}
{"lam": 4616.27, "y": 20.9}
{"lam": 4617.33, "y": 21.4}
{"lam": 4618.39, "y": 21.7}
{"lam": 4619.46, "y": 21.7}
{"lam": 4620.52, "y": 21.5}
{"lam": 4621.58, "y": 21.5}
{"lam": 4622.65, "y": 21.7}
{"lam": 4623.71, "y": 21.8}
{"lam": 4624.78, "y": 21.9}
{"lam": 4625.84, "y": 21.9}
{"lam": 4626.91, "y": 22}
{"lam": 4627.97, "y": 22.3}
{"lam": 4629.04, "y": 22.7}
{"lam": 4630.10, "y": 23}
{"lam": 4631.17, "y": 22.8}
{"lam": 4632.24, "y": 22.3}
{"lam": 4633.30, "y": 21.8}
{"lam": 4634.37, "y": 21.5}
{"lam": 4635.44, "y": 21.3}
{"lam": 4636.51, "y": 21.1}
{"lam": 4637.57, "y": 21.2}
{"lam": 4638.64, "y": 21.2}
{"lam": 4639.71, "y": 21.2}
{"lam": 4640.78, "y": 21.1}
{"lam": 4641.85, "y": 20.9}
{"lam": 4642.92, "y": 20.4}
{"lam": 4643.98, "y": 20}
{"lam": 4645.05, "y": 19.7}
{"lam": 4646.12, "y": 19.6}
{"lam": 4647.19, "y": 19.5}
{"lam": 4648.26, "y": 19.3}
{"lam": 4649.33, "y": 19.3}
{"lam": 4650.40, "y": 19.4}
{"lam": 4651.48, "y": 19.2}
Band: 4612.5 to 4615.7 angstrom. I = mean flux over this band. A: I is 20.8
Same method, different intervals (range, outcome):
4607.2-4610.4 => 20.6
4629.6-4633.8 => 22.5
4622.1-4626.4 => 21.8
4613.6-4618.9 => 21.1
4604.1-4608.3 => 20.7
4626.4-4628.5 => 22.2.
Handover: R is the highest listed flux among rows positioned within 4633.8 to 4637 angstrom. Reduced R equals 21.5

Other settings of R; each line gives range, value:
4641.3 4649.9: 20.9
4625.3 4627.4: 22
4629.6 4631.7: 23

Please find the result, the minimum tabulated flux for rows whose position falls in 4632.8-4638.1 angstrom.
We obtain 21.1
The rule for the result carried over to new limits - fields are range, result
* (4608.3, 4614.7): 20.3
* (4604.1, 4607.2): 20.5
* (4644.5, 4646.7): 19.6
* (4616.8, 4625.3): 21.4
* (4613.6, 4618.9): 20.7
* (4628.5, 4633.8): 21.8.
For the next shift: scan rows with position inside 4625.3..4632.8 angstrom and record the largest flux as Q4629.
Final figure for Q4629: 23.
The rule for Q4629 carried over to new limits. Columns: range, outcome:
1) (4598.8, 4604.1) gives 20.8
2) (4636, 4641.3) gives 21.2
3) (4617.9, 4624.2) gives 21.8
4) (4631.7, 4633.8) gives 22.3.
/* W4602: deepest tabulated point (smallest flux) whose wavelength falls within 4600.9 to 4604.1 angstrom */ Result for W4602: 20.3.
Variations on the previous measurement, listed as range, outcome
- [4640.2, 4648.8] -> 19.3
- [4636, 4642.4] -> 20.9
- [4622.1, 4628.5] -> 21.7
